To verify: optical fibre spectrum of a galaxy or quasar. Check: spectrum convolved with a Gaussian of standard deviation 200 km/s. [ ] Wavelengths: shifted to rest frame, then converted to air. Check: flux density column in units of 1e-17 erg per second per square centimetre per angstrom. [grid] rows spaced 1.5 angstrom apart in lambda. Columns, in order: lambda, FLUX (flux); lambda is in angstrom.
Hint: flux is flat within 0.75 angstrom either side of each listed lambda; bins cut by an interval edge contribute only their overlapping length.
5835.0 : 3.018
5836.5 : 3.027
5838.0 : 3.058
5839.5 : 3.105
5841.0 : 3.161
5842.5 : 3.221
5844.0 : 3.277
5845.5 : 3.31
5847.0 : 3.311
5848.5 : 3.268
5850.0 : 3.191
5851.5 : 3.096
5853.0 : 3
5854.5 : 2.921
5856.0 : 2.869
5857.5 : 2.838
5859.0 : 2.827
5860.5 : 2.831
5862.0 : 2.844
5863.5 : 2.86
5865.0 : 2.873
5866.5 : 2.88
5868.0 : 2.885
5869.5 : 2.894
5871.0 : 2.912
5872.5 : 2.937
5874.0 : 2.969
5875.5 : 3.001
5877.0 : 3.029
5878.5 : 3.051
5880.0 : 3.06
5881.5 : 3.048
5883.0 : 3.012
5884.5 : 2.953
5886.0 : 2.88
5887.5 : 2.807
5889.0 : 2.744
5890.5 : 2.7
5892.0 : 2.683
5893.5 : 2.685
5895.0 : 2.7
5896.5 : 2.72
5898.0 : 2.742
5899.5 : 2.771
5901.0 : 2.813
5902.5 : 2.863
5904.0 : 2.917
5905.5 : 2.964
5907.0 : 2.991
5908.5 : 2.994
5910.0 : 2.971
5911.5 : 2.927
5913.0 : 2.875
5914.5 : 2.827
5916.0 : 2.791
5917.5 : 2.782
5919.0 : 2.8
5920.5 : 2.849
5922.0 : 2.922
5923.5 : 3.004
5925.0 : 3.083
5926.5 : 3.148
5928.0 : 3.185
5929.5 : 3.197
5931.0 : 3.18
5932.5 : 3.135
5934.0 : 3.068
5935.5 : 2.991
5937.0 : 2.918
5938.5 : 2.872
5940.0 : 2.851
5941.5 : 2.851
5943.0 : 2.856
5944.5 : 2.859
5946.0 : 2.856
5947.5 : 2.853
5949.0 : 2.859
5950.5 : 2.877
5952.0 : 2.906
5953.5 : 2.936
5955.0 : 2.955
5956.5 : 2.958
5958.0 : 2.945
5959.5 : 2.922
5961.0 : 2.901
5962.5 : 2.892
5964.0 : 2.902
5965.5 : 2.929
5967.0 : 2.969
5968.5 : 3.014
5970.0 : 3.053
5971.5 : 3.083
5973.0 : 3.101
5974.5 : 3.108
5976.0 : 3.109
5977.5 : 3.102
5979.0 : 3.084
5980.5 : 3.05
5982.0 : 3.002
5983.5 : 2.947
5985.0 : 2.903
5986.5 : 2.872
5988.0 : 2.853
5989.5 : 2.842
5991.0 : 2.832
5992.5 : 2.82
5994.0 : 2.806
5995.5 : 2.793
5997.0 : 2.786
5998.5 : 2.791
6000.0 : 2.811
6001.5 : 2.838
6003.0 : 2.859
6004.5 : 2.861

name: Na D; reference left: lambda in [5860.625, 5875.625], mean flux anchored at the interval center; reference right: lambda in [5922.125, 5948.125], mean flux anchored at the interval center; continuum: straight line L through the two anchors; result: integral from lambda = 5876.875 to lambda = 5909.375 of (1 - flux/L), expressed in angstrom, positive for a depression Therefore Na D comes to 0.7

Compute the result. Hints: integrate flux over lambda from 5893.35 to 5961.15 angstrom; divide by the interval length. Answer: 2.92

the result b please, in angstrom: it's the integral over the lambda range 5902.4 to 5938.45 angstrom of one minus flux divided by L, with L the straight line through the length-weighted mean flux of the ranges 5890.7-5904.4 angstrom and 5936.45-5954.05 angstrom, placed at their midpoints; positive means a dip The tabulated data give -2.05 angstrom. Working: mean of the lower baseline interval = 2.76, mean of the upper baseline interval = 2.87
